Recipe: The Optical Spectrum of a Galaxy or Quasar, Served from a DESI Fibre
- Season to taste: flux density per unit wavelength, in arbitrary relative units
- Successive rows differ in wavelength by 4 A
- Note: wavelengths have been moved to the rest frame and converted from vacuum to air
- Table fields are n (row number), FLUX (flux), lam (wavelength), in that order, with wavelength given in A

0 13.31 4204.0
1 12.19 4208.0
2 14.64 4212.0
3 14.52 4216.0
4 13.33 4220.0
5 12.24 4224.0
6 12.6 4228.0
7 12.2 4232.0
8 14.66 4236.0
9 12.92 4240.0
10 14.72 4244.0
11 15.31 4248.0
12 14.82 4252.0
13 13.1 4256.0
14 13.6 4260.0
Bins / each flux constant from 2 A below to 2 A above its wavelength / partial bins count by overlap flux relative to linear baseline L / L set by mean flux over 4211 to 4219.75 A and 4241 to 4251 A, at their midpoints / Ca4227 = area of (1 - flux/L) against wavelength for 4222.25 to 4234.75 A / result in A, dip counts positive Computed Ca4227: 1.8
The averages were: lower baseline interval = 14.3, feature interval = 12.5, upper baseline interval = 14.8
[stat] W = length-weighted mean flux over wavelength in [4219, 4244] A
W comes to 13.1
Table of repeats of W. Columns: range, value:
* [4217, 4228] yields 12.9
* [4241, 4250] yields 14.8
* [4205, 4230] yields 13.3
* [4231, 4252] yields 14.1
